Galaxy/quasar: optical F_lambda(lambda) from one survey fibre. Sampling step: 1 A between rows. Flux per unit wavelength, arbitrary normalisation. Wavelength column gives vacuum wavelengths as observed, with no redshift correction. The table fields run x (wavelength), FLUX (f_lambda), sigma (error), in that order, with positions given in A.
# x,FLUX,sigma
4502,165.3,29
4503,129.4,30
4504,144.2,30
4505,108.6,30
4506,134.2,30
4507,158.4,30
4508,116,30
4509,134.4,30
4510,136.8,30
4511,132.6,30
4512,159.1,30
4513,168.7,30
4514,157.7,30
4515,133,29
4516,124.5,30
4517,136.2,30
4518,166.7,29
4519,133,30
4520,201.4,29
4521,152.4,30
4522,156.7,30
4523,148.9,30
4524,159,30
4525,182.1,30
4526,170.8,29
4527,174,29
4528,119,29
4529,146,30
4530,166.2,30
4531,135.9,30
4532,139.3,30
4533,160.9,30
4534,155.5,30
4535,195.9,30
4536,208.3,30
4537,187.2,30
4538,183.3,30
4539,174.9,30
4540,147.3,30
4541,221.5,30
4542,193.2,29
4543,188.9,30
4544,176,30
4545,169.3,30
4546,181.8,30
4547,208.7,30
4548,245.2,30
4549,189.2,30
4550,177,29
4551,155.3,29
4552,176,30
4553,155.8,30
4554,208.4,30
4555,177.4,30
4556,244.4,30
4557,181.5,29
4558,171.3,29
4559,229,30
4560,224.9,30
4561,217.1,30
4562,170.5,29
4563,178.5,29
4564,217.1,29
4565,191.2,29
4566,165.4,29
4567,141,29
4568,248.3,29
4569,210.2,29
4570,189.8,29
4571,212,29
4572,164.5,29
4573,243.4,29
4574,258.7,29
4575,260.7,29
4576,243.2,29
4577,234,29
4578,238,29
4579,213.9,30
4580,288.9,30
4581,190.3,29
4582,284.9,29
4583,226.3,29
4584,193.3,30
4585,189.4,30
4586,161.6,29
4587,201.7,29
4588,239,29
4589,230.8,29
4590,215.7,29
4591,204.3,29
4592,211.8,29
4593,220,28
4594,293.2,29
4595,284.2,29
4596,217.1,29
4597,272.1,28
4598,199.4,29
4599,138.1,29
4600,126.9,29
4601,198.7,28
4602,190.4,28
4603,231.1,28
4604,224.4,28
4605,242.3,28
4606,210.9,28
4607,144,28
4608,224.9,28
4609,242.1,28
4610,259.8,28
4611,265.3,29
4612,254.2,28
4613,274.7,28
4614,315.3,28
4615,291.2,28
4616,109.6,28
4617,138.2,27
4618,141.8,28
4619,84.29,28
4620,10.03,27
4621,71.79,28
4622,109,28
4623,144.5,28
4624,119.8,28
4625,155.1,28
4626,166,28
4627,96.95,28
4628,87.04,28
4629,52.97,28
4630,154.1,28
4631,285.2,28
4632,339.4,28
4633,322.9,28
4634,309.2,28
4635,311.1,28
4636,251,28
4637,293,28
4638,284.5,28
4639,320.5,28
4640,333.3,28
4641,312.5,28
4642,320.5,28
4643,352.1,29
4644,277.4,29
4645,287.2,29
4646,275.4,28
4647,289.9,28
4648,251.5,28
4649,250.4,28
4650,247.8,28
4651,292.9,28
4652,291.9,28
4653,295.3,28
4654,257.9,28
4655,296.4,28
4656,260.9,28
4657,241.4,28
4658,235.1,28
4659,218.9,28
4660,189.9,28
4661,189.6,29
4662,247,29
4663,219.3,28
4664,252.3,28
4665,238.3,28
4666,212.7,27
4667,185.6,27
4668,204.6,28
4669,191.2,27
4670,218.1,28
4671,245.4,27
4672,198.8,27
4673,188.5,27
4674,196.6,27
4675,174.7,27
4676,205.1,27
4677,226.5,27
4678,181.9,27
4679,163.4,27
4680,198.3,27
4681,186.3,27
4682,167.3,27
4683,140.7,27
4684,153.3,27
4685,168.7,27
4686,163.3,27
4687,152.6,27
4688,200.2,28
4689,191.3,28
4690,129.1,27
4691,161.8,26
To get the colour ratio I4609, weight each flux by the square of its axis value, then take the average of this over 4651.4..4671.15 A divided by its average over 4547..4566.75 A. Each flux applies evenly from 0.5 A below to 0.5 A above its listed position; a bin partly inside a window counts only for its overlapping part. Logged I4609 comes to 1.3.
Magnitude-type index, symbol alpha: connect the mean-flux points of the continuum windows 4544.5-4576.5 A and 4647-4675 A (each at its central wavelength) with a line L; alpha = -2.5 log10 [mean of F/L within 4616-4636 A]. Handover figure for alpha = 0.33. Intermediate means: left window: 200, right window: 234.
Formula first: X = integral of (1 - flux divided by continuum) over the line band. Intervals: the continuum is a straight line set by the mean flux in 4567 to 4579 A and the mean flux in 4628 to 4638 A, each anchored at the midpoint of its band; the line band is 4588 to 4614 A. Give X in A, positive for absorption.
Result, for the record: 1.2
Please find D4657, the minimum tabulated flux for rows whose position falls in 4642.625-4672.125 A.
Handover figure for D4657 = 185.6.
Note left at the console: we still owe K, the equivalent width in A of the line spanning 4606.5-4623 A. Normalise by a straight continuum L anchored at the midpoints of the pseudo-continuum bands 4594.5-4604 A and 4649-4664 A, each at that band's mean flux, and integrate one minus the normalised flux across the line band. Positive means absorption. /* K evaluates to 2.7 A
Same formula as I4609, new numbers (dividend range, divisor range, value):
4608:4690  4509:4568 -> 1.31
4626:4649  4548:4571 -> 1.40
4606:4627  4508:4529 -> 1.21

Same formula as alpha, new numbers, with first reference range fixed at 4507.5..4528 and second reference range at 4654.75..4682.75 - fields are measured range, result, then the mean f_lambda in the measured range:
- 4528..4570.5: -0.132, 185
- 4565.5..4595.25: -0.249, 221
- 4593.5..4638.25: -0.072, 203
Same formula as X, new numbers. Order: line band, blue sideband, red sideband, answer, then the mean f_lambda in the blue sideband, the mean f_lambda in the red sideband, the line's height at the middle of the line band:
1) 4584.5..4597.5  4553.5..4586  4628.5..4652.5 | 0.35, 212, 279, 232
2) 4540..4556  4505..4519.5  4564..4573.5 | -1.11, 141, 197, 177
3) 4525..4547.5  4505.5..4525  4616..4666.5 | -1.56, 149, 227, 162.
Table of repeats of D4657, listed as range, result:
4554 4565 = 170.5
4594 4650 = 10.03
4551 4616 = 109.6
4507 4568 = 116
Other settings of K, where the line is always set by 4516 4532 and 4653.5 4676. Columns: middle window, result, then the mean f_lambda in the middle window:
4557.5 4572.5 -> -1.8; 195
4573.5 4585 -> -3.6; 237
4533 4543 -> -1.4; 184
